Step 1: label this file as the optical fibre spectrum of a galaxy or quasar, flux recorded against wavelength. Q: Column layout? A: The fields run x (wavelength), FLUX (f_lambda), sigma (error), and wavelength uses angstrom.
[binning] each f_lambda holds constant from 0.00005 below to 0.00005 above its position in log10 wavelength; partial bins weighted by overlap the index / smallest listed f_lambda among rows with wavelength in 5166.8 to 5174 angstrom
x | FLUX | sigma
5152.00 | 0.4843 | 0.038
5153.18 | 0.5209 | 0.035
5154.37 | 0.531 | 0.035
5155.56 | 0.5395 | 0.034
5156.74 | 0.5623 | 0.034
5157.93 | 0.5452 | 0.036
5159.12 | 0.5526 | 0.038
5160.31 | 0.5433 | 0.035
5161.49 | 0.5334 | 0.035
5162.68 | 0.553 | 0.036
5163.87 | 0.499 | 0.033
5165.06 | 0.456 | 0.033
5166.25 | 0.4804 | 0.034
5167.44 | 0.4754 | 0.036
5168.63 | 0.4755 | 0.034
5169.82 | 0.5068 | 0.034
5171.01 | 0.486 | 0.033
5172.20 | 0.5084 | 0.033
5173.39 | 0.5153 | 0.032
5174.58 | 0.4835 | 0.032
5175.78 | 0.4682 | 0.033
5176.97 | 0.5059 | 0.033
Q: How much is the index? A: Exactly 0.4754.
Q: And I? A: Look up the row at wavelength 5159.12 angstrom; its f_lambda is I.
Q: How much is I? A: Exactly 0.5526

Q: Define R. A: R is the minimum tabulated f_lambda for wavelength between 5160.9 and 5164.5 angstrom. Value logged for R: 0.499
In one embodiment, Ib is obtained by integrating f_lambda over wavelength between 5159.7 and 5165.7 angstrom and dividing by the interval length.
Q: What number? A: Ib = 0.517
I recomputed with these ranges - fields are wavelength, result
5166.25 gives 0.4804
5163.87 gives 0.499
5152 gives 0.4843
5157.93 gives 0.5452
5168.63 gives 0.4755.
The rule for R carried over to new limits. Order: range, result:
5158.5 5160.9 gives 0.5433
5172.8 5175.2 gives 0.4835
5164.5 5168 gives 0.456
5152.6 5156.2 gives 0.5209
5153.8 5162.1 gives 0.531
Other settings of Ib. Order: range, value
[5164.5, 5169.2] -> 0.472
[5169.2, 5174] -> 0.504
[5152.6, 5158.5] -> 0.54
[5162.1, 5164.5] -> 0.524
